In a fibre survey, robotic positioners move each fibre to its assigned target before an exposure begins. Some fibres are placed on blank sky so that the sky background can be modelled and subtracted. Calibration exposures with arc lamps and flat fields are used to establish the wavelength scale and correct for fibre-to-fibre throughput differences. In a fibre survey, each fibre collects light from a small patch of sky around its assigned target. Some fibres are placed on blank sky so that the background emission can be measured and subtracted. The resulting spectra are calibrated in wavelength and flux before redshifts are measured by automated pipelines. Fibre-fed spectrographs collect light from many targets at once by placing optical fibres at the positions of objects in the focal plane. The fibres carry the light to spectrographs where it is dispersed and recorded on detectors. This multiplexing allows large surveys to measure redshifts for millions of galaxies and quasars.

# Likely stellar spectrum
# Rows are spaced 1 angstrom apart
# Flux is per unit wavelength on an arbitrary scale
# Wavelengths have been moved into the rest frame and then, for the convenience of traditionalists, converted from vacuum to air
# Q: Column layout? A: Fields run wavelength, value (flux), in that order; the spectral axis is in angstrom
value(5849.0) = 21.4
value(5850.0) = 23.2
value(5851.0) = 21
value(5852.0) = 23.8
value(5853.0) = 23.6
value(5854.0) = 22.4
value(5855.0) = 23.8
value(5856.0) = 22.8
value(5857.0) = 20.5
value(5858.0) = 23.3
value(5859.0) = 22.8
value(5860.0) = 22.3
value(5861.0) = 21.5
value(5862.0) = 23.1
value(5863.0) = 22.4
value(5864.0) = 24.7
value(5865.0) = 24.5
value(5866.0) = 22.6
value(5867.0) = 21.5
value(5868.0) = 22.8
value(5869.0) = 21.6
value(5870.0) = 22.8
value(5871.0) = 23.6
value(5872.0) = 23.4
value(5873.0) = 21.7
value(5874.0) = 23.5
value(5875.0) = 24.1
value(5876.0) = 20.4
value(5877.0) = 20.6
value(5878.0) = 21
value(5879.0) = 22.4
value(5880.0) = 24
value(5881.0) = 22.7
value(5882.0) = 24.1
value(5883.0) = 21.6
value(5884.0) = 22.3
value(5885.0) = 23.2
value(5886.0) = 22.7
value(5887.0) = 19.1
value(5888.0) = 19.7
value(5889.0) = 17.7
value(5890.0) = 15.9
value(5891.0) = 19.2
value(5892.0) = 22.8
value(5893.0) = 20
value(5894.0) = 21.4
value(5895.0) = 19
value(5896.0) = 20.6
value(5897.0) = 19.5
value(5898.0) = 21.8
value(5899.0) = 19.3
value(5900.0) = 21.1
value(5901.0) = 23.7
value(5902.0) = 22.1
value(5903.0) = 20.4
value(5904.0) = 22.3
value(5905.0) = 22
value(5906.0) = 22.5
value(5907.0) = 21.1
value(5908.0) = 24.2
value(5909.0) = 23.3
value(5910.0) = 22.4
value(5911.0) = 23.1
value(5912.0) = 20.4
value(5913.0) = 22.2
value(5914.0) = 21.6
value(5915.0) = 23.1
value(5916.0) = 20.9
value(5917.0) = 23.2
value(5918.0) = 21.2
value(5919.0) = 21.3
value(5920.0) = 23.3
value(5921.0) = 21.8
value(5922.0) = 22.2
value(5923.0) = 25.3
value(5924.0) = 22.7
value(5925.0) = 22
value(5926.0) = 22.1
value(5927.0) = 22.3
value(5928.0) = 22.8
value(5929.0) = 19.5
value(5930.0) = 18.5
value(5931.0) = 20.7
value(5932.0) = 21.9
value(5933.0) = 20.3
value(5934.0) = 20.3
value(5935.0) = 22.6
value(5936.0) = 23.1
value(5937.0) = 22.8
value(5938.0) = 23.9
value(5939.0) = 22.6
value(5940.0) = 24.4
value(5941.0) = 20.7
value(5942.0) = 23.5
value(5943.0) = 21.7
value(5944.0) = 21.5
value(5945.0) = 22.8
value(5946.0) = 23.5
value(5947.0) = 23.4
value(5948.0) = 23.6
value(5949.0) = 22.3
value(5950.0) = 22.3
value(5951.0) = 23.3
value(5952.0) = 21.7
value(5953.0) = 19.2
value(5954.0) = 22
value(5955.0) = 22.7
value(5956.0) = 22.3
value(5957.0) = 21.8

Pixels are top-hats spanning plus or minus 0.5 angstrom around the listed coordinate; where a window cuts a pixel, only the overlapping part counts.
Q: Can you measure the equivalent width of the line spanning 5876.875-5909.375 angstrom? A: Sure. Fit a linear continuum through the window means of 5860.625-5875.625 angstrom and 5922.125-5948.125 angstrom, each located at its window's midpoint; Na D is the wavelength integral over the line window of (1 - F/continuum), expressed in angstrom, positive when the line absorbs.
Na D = 1.9 angstrom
